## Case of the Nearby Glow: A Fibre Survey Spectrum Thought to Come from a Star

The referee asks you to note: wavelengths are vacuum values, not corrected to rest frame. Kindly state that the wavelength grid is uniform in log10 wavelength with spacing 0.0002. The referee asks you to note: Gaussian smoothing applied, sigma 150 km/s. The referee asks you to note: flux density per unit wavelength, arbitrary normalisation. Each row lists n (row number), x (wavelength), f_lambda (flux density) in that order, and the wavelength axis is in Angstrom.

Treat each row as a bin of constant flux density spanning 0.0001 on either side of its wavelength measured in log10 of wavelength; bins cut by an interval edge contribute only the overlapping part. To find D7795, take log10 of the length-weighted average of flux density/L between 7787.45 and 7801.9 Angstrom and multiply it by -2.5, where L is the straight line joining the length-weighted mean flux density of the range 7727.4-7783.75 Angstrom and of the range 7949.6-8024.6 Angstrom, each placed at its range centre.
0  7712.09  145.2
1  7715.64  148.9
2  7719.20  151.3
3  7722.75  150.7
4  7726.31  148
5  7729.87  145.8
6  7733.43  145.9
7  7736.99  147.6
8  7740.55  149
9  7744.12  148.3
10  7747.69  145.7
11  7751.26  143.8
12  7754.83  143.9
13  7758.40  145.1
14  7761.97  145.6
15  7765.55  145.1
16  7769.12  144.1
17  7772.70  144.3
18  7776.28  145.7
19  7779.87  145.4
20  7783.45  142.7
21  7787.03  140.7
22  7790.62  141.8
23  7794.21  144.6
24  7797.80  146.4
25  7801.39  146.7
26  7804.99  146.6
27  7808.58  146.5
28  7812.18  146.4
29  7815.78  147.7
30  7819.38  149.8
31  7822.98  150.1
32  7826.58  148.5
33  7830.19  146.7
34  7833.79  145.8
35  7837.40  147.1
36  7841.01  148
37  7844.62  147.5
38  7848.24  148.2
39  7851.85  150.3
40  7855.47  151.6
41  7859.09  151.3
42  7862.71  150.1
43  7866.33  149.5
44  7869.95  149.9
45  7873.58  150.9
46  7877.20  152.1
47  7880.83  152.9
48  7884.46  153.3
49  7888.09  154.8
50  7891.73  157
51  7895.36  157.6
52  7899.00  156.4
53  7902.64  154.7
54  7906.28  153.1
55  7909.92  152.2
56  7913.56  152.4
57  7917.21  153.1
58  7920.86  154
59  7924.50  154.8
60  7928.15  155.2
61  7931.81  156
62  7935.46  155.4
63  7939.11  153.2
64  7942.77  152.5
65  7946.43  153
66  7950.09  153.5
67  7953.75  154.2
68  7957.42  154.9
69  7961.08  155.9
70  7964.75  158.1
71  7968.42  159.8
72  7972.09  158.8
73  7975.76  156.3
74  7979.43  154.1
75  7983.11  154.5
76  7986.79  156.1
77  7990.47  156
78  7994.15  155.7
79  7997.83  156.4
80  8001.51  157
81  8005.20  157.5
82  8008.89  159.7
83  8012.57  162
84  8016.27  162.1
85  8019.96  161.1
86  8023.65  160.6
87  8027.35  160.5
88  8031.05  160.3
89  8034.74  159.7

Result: 0.025 mag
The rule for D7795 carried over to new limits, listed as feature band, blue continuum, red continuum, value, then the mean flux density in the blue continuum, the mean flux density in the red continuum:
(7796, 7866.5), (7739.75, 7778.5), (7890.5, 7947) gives 0.01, 145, 154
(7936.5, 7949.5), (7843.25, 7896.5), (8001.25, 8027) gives 0.02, 152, 160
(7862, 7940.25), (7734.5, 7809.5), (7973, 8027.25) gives -0.01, 145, 158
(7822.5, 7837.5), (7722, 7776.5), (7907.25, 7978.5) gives 0.02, 146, 155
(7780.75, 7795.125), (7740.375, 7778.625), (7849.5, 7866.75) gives 0.03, 145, 151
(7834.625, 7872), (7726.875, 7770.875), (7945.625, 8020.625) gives 0.01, 146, 157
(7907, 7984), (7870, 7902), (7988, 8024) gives 0.01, 154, 159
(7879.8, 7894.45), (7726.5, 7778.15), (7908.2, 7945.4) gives -0.02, 146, 154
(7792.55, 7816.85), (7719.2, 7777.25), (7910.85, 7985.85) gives 0.02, 146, 155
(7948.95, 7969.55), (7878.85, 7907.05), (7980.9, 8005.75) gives 0.00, 155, 156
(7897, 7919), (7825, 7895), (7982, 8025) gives 0.00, 150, 158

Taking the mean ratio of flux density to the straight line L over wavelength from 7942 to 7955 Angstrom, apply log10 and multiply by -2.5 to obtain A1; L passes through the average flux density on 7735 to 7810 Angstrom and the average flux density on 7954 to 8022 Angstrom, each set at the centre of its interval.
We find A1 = 0.01 mag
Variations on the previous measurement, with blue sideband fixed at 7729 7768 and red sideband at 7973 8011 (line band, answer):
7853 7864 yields 0.00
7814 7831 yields 0.00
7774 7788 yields 0.03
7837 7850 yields 0.02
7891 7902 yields -0.03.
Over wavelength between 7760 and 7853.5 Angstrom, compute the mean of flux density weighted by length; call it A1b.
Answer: 146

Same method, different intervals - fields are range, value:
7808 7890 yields 150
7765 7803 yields 144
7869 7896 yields 154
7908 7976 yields 155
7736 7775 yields 146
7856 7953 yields 153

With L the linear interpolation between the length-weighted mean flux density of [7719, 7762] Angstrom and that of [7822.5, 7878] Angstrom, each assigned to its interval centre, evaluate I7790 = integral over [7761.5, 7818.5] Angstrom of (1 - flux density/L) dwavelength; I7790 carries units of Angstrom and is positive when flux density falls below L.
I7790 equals 1.1 Angstrom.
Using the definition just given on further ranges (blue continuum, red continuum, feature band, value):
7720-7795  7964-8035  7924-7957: 0.2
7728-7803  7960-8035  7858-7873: 0.1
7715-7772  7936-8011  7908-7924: 0.1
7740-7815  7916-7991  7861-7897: -0.4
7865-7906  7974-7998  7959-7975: -0.3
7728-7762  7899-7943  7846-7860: 0.1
